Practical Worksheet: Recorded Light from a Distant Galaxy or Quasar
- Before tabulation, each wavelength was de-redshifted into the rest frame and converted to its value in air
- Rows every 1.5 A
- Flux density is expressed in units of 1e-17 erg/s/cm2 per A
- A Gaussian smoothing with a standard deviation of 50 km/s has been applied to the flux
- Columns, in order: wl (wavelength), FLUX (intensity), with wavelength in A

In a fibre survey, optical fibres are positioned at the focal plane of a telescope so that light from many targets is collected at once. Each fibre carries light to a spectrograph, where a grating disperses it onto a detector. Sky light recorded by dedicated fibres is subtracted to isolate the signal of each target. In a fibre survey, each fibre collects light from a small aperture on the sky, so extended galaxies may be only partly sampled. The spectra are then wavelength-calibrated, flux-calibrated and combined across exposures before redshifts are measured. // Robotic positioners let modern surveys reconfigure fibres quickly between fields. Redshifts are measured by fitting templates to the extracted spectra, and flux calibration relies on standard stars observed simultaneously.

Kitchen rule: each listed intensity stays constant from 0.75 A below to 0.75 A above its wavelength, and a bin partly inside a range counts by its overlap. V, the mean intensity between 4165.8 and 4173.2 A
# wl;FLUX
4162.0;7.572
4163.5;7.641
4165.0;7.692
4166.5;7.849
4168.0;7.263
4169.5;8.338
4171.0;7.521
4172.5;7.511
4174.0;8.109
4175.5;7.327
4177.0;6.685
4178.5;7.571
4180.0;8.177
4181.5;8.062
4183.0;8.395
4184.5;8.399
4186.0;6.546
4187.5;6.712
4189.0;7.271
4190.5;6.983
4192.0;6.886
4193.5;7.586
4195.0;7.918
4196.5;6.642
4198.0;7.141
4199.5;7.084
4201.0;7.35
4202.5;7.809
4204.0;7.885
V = 7.7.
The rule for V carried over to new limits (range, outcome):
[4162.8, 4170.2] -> 7.75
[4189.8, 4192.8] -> 6.94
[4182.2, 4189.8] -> 7.47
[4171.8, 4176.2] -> 7.65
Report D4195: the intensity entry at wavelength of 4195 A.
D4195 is 7.918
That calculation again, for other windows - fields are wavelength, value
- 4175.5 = 7.327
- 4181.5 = 8.062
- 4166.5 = 7.849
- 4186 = 6.546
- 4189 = 7.271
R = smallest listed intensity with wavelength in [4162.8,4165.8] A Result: 7.641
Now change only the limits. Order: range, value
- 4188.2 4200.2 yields 6.642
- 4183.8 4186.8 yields 6.546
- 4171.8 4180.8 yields 6.685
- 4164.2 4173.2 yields 7.263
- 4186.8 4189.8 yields 6.712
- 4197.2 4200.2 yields 7.084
